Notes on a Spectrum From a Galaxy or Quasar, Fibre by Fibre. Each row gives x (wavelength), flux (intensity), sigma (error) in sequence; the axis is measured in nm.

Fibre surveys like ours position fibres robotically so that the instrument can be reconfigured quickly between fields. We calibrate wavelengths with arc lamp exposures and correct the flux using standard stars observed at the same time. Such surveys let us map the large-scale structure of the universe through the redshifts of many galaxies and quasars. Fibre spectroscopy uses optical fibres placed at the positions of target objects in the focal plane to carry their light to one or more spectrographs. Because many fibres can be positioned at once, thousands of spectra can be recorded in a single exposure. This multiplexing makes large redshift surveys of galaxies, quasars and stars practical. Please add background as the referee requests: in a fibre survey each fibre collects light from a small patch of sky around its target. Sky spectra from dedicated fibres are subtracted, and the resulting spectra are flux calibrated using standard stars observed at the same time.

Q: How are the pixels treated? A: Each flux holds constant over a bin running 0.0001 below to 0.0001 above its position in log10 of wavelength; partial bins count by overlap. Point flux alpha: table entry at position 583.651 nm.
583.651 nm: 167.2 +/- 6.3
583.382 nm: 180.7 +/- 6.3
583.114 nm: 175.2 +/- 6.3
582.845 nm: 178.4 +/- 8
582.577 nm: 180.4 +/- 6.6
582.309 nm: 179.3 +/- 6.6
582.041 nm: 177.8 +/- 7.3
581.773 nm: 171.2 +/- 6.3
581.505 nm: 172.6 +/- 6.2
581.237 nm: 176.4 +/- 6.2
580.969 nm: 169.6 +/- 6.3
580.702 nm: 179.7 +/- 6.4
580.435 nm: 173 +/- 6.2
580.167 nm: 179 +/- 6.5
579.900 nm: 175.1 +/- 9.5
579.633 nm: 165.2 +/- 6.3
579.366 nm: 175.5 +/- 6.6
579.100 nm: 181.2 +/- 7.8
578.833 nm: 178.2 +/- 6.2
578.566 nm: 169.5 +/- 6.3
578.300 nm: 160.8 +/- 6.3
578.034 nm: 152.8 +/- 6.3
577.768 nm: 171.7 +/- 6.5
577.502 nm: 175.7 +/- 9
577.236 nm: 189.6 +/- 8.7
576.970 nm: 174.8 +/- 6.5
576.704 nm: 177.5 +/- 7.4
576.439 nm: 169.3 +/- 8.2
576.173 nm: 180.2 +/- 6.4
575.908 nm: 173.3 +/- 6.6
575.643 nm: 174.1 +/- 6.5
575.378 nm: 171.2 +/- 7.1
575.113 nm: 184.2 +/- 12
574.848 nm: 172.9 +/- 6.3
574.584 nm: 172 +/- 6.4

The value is 167.2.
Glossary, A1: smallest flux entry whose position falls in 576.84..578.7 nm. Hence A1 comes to 152.8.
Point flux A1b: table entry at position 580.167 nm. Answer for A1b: 179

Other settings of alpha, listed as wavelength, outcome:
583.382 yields 180.7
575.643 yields 174.1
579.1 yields 181.2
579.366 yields 175.5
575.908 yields 173.3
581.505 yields 172.6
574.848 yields 172.9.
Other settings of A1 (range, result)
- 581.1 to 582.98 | 171.2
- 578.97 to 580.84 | 165.2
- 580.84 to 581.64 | 169.6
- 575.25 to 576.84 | 169.3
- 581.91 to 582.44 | 177.8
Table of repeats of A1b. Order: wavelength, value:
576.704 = 177.5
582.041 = 177.8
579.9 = 175.1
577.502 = 175.7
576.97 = 174.8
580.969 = 169.6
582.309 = 179.3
